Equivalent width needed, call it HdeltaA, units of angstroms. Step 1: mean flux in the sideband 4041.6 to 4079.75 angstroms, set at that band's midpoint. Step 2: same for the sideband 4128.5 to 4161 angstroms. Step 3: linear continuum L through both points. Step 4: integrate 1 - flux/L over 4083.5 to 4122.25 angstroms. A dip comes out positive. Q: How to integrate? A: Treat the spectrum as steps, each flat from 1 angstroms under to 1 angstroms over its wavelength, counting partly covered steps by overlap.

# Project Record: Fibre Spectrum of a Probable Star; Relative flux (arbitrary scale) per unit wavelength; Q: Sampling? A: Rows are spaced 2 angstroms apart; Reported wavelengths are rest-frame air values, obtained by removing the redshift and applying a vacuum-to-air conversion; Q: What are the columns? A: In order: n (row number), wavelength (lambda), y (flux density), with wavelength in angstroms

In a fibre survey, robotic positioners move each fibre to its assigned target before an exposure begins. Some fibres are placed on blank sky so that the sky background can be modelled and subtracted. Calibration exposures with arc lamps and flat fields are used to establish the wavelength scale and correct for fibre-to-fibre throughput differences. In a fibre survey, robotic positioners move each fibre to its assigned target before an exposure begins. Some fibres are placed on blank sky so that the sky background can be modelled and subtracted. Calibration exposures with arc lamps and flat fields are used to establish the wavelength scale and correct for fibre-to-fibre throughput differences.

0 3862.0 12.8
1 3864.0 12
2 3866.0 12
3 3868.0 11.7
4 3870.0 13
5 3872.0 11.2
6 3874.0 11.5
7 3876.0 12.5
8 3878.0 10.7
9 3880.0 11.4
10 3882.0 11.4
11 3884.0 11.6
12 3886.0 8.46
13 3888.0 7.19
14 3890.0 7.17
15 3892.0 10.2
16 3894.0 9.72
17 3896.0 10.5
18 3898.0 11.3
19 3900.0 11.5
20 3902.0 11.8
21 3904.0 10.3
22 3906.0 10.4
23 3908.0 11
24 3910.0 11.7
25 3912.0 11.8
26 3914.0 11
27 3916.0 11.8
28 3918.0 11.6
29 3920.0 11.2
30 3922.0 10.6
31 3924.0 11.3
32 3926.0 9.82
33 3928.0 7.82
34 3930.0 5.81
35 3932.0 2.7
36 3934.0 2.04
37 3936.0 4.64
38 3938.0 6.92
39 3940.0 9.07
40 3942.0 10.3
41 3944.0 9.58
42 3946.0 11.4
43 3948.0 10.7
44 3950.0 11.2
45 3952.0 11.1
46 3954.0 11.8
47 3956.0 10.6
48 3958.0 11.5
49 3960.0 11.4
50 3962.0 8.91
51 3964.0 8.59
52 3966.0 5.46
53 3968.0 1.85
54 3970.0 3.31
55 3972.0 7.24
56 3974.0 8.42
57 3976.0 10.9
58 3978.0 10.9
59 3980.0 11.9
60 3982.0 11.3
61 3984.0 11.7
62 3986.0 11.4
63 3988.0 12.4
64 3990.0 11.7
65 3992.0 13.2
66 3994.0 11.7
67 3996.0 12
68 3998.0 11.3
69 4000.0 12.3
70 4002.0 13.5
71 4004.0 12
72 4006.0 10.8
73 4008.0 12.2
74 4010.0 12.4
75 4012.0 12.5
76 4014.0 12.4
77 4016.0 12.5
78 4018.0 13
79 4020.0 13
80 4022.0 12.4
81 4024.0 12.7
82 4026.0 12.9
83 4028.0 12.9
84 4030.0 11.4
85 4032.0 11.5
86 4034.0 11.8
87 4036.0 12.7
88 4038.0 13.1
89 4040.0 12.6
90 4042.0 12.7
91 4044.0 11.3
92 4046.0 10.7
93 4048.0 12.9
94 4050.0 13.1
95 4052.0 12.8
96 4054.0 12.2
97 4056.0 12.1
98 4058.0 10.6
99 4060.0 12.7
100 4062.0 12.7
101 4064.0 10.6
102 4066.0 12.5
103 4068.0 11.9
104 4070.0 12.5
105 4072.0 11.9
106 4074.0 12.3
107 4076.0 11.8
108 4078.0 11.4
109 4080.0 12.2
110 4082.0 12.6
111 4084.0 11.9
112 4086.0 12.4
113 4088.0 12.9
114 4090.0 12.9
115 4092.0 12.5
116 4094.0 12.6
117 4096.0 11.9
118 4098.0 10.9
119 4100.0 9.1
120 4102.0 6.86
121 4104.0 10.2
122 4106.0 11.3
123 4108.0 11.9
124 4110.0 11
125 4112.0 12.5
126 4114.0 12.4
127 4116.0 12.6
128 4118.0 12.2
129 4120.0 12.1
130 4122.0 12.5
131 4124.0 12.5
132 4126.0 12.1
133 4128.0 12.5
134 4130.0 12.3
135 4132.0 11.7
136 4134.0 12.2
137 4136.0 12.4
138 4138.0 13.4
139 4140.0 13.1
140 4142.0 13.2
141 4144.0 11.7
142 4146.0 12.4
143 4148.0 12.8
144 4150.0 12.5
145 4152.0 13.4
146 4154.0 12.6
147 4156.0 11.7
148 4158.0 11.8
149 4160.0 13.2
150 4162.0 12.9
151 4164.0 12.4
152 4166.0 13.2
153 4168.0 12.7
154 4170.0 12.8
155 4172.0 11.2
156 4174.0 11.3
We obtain 2.10 angstroms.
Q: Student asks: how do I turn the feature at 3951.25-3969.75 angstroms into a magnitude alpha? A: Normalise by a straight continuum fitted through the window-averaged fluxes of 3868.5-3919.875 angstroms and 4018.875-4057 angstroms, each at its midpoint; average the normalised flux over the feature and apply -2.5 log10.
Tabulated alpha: 0.30 mag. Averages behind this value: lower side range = 10.8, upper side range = 12.4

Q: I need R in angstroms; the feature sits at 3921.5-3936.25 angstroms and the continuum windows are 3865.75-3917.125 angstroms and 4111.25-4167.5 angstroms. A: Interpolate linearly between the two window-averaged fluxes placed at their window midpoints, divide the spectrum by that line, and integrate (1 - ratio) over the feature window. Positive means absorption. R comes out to 5.7 angstroms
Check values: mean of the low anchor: 10.9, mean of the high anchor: 12.5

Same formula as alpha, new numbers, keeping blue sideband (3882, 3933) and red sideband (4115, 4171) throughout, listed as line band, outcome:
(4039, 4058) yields -0.06 mag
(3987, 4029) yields -0.12 mag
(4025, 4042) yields -0.10 mag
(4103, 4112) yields 0.08 mag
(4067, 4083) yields -0.03 mag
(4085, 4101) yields 0.01 mag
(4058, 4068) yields -0.03 mag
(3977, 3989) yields -0.08 mag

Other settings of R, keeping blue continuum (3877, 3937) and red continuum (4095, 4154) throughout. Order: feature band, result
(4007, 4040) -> -4.90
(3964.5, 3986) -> 3.97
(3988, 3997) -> -1.41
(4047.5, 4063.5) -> -1.60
